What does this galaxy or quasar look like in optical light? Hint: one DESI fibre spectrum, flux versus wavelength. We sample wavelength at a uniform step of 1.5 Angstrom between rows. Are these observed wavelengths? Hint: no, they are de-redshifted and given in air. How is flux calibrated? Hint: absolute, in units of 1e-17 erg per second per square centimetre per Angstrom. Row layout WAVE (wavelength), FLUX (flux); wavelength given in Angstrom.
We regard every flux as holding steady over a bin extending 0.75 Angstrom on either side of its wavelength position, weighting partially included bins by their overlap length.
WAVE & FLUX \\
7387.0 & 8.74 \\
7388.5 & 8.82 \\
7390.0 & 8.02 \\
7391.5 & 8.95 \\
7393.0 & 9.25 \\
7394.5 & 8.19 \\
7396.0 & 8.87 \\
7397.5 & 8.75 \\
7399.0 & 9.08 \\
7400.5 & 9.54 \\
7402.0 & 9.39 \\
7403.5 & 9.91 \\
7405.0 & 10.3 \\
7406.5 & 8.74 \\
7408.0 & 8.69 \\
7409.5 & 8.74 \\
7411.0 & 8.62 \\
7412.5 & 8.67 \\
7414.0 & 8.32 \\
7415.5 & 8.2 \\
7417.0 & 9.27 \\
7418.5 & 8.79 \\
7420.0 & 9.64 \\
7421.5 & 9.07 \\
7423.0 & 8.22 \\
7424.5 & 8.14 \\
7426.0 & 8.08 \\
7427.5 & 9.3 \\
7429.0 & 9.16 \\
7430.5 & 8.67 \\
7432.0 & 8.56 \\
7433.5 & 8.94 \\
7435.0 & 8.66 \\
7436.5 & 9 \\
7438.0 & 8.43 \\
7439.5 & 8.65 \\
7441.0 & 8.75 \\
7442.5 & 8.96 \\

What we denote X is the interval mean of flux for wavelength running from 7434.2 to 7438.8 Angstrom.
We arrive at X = 8.7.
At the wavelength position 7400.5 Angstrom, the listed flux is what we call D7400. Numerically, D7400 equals 9.54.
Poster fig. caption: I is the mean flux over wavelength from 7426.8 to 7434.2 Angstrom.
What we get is 8.92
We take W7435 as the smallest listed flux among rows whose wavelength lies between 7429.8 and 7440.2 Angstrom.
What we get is 8.43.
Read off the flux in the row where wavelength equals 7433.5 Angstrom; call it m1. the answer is 8.94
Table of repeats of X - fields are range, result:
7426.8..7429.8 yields 9.22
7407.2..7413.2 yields 8.68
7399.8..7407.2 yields 9.58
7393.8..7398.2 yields 8.61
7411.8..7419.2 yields 8.65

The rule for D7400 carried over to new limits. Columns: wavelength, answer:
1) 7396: 8.87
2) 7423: 8.22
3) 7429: 9.16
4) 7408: 8.69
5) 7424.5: 8.14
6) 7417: 9.27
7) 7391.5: 8.95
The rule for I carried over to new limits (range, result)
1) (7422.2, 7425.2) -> 8.2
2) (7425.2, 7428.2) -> 8.67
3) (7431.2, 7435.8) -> 8.72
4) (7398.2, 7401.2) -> 9.3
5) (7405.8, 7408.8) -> 8.71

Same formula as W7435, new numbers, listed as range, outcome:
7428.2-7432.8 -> 8.56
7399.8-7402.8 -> 9.39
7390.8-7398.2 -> 8.19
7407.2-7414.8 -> 8.32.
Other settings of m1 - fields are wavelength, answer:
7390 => 8.02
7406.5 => 8.74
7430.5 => 8.67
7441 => 8.75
